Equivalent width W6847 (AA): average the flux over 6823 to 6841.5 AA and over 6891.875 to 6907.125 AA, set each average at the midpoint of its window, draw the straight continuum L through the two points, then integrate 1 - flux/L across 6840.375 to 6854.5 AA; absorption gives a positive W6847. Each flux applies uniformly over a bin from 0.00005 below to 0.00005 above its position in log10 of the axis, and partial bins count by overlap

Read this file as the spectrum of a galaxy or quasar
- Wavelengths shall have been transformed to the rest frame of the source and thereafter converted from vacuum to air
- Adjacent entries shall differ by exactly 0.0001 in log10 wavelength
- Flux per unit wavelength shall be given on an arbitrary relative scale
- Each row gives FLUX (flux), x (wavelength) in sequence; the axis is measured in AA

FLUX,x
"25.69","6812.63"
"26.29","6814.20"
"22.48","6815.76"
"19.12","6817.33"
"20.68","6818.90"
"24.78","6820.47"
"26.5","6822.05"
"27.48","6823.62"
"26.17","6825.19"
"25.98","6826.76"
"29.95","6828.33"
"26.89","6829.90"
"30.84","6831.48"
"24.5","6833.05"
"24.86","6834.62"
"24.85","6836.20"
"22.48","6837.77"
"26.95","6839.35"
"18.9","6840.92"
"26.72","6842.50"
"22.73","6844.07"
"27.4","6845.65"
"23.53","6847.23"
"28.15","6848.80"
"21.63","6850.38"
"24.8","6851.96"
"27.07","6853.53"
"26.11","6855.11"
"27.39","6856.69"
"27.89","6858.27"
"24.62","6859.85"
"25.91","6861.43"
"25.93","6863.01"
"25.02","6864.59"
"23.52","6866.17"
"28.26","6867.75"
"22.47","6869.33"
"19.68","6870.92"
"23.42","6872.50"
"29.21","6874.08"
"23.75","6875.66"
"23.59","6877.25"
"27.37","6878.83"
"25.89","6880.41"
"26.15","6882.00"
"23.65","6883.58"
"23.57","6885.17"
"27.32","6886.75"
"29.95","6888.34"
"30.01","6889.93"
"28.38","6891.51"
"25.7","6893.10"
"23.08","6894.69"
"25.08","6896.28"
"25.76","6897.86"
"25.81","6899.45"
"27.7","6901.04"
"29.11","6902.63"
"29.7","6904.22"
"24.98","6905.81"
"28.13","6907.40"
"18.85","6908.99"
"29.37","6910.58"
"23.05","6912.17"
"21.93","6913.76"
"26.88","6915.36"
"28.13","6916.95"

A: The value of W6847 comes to 0.7 AA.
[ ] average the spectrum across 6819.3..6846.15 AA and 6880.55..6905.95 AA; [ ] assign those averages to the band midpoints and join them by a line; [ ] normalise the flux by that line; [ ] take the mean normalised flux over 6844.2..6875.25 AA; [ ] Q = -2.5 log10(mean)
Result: 0.03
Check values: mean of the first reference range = 25.7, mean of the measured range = 25.3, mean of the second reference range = 26.6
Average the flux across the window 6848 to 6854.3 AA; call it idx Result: 25.4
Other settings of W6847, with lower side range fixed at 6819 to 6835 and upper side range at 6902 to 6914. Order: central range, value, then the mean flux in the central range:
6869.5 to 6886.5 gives 0.94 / 24.6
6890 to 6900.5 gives -0.03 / 26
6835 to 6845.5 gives 0.96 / 24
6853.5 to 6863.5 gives -0.04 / 26.4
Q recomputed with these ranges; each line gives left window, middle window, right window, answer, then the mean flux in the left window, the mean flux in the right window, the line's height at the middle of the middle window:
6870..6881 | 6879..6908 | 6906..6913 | -0.080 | 24.7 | 24.9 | 24.8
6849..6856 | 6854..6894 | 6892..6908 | 0.001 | 25.2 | 26.5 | 25.8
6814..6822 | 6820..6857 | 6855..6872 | -0.083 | 22.8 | 25.1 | 23.8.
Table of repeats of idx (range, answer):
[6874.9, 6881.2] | 25.2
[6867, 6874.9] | 24.6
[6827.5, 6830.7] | 28.4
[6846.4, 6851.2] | 24.5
